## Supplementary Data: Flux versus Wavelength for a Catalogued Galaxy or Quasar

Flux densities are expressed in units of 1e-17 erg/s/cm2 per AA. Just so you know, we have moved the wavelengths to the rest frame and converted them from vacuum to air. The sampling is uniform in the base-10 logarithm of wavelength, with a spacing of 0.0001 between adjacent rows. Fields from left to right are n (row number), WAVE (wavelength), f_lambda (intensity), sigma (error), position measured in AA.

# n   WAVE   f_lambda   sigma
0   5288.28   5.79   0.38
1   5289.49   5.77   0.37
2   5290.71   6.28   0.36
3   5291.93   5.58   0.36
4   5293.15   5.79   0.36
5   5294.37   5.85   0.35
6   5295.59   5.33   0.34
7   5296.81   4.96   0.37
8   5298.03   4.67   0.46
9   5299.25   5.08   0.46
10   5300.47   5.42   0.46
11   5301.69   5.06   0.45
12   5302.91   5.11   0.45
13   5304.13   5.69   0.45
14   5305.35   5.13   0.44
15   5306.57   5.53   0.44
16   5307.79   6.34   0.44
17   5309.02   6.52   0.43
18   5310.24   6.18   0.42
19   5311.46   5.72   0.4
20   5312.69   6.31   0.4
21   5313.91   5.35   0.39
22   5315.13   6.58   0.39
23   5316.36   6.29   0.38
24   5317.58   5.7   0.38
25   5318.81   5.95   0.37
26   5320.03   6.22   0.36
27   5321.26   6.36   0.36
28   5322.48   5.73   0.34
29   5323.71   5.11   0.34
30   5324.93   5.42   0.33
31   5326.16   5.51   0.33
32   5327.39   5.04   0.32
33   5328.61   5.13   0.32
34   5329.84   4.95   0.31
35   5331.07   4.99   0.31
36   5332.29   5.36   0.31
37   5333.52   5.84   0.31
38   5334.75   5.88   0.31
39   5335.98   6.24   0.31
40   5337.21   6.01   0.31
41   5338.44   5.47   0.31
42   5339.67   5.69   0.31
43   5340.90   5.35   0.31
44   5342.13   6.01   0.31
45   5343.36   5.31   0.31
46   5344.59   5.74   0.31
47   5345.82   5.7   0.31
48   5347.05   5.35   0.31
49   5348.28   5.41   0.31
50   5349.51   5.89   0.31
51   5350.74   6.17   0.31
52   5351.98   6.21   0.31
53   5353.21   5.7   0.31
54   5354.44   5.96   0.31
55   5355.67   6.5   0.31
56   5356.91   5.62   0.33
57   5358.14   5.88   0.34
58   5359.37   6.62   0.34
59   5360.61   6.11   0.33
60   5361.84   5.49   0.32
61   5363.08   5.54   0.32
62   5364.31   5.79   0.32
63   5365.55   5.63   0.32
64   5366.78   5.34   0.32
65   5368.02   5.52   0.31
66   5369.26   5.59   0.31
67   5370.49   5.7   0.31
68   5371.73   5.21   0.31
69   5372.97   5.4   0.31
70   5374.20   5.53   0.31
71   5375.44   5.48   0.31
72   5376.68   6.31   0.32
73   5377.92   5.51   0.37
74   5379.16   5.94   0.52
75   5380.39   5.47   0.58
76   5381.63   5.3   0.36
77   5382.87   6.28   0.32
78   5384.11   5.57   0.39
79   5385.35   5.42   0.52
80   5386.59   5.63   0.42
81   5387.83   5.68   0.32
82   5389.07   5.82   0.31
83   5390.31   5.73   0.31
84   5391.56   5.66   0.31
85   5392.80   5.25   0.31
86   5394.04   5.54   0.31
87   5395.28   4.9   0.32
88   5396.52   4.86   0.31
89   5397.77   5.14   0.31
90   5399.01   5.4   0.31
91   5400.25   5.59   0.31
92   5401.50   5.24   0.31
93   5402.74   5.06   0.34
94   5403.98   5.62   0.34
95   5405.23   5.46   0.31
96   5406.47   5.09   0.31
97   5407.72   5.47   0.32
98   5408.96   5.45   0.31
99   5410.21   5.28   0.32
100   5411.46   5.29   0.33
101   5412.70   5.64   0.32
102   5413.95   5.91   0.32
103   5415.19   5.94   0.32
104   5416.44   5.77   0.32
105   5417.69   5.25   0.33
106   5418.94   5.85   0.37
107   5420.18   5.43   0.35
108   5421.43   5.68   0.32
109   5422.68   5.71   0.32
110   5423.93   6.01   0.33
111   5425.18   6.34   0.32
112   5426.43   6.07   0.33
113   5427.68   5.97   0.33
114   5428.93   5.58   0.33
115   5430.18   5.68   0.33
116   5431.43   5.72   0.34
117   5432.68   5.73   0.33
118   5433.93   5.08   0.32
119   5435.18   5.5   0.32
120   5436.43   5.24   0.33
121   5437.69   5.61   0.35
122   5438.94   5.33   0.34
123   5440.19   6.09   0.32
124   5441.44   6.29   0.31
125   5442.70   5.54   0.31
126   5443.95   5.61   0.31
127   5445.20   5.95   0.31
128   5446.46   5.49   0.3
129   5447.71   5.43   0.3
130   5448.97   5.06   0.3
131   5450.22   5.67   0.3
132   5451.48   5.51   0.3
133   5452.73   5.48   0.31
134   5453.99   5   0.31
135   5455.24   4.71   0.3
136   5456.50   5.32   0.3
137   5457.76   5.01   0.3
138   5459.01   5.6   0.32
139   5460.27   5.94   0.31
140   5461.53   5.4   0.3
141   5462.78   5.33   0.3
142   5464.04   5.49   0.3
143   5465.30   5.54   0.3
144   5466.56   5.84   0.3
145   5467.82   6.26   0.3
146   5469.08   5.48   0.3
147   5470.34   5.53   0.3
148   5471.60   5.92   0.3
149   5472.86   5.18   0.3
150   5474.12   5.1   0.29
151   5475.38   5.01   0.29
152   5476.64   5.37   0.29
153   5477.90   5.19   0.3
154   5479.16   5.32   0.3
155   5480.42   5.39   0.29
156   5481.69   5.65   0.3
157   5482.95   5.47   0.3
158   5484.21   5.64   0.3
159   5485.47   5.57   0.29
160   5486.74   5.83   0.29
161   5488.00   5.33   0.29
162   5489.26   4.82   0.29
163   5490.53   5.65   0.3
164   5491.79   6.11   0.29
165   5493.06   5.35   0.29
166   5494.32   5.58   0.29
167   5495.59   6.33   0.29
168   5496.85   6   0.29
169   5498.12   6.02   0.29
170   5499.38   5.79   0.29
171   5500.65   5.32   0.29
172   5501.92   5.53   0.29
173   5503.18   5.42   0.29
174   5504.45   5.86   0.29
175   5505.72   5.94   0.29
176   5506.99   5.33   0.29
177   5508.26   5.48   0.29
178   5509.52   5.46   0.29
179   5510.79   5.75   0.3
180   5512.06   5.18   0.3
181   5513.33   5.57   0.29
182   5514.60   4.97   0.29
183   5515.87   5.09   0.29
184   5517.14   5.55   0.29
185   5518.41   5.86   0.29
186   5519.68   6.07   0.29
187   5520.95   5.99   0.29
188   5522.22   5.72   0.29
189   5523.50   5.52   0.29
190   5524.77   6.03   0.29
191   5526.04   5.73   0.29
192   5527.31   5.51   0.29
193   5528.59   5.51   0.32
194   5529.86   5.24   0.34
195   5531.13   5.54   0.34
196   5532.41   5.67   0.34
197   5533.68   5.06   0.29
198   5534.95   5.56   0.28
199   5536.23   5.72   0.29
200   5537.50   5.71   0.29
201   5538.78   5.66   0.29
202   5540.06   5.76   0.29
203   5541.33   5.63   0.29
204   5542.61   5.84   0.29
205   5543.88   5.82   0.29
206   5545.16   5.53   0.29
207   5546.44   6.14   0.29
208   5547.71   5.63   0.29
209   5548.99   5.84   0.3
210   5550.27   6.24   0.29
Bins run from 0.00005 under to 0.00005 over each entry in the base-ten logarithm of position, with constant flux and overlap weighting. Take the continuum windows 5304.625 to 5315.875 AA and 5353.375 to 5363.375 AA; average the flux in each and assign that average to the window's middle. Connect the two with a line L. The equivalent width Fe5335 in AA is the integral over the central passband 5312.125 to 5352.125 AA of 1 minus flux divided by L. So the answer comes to 1.8 AA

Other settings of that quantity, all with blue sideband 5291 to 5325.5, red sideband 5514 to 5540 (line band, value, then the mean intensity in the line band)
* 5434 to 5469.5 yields 0.65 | 5.52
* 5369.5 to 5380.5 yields 0.06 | 5.63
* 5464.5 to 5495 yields 0.56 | 5.51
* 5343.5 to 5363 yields -0.69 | 5.87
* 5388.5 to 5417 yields 1.03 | 5.44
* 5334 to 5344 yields -0.13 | 5.74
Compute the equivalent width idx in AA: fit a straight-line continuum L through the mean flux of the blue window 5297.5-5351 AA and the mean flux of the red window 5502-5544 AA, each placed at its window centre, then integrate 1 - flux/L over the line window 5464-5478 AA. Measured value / 0.3 AA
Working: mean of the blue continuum 5.65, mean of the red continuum 5.6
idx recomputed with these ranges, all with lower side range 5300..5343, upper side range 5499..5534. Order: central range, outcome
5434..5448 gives -0.04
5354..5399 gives 0.18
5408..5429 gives -0.33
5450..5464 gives 0.61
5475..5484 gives 0.36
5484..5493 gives 0.05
